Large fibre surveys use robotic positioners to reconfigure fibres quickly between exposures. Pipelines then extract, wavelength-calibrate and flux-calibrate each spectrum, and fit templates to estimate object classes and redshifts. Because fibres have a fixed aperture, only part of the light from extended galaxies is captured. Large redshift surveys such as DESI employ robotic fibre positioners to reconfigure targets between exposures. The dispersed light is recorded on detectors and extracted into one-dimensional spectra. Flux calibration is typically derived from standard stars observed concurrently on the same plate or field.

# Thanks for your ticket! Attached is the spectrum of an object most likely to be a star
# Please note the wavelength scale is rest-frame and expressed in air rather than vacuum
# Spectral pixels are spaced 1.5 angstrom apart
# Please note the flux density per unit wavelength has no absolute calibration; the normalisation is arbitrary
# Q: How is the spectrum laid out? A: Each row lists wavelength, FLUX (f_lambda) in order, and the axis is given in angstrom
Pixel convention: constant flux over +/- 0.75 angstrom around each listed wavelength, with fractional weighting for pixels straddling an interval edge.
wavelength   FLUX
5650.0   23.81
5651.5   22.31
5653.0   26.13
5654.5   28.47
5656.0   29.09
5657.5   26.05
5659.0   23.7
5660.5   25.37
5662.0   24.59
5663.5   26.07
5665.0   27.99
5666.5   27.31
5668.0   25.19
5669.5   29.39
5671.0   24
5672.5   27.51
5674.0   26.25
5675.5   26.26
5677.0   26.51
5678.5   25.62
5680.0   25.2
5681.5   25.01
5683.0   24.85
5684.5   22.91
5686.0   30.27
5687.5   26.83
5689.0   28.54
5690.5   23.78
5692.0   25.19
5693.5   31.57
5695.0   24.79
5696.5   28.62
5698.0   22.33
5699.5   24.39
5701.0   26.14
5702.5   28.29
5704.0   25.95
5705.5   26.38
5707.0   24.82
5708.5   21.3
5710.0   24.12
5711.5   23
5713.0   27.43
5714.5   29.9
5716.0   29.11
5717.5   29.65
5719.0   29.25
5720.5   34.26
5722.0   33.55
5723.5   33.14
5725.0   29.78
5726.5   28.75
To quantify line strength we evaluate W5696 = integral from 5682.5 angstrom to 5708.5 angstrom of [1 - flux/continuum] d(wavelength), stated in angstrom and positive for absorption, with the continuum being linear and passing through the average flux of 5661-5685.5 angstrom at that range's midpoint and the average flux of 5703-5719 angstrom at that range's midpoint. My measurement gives 0.1 angstrom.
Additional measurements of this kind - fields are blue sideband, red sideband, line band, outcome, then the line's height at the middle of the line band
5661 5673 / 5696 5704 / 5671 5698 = -0.13 angstrom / 26.1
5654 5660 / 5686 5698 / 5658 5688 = 0.87 angstrom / 26.8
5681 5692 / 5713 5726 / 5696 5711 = 1.74 angstrom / 28.5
